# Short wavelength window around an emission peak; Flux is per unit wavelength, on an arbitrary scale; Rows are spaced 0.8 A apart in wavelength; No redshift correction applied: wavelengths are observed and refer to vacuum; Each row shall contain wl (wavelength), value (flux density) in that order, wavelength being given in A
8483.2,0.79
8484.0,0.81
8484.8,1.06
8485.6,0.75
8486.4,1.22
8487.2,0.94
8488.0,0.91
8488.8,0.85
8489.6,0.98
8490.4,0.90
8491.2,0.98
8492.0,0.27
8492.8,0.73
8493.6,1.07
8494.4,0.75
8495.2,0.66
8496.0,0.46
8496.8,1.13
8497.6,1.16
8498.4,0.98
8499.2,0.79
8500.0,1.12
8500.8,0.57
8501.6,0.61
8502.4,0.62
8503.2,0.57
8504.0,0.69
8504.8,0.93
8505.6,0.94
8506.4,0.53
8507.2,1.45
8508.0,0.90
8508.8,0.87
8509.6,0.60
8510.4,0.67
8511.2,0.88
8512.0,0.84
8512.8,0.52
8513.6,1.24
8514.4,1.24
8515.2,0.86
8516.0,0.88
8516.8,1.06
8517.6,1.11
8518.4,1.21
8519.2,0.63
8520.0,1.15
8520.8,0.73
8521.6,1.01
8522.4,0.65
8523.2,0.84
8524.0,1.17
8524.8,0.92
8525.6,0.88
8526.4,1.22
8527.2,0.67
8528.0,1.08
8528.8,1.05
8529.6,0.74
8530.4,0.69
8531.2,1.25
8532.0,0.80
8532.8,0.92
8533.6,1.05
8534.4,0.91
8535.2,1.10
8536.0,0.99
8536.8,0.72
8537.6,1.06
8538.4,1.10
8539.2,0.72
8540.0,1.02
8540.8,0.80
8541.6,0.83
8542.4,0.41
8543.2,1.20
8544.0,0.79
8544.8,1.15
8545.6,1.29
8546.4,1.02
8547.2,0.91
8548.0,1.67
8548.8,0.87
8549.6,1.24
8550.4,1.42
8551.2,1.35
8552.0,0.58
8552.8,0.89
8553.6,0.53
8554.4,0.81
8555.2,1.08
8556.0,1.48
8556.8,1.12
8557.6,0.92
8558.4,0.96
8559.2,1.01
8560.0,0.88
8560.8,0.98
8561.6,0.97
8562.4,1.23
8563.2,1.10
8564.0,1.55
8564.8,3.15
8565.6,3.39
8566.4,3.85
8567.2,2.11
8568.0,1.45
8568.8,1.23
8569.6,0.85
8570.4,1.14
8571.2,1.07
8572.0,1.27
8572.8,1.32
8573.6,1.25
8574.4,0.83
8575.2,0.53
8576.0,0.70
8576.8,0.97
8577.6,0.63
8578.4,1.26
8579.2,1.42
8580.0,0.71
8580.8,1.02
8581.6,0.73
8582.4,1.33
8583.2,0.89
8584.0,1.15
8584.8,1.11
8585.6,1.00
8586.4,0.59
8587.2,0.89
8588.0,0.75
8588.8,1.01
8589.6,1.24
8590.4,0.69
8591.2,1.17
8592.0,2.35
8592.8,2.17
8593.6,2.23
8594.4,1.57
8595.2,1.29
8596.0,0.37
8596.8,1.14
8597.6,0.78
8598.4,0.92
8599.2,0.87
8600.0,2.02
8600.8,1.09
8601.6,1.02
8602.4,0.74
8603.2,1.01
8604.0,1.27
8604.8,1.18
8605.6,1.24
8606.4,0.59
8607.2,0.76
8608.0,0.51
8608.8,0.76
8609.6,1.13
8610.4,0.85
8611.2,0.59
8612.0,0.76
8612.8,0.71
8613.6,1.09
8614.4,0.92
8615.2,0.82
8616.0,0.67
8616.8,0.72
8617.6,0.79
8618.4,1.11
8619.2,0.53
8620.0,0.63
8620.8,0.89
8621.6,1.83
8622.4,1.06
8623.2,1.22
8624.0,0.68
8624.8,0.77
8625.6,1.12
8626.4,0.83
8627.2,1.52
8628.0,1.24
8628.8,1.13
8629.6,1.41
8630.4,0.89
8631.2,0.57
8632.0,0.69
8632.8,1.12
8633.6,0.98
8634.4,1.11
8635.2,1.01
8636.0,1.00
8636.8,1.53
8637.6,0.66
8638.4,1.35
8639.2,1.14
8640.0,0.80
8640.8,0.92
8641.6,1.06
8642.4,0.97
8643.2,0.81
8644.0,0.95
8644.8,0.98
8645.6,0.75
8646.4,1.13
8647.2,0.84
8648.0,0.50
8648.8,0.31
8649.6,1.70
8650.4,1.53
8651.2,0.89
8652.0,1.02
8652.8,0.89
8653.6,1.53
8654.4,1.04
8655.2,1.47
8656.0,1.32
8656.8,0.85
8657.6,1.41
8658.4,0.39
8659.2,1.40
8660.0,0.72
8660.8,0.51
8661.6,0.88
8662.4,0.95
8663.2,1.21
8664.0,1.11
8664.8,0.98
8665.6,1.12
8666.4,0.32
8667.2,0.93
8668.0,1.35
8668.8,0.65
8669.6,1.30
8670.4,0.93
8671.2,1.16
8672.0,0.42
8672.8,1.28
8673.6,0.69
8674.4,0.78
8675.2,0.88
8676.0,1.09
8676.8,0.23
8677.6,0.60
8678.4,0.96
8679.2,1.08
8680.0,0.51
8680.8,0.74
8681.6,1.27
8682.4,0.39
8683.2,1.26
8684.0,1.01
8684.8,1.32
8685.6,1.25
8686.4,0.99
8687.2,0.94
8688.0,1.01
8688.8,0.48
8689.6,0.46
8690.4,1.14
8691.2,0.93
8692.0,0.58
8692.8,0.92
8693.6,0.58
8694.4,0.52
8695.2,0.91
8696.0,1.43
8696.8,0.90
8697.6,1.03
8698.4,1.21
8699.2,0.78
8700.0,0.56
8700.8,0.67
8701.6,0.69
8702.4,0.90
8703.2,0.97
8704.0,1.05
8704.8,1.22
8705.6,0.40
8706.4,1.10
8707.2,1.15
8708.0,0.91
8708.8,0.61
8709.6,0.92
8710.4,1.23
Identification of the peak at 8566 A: H-alpha 6563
